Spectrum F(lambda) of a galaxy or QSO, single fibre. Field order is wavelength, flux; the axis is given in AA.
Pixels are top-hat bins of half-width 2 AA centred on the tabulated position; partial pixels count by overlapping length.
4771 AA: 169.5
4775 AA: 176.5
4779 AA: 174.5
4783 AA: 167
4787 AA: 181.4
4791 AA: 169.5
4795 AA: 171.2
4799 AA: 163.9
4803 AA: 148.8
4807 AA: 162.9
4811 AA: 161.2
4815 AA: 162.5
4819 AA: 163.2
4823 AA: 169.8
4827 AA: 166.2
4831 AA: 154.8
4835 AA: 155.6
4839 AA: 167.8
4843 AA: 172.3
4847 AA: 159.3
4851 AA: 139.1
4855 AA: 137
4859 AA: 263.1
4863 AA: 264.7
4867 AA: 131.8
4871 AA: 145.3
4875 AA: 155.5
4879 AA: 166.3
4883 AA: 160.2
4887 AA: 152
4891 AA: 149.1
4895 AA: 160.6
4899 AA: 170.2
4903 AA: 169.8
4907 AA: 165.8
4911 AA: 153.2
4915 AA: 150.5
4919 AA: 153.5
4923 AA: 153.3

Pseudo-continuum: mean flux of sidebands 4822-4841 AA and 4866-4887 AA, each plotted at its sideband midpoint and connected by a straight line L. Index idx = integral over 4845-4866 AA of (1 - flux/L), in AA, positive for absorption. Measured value -4.4 AA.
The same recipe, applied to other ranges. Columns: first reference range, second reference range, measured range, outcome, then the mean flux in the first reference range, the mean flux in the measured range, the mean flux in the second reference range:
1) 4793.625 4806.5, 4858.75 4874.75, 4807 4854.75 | 3.72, 161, 160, 189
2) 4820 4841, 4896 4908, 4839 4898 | -0.96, 163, 168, 168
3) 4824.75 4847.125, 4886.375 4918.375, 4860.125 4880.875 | -2.01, 163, 177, 159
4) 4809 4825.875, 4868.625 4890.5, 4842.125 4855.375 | 0.63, 164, 152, 155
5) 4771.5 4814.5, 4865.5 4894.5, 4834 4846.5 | -0.48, 168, 165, 152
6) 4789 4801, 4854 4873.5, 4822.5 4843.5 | 1.96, 168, 163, 190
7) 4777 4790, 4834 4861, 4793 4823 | 1.80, 174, 162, 171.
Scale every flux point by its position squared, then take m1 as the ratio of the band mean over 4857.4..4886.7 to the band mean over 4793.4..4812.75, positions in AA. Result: 1.2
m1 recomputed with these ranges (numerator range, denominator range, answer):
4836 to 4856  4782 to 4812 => 0.96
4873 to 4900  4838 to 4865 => 0.86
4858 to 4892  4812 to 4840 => 1.10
